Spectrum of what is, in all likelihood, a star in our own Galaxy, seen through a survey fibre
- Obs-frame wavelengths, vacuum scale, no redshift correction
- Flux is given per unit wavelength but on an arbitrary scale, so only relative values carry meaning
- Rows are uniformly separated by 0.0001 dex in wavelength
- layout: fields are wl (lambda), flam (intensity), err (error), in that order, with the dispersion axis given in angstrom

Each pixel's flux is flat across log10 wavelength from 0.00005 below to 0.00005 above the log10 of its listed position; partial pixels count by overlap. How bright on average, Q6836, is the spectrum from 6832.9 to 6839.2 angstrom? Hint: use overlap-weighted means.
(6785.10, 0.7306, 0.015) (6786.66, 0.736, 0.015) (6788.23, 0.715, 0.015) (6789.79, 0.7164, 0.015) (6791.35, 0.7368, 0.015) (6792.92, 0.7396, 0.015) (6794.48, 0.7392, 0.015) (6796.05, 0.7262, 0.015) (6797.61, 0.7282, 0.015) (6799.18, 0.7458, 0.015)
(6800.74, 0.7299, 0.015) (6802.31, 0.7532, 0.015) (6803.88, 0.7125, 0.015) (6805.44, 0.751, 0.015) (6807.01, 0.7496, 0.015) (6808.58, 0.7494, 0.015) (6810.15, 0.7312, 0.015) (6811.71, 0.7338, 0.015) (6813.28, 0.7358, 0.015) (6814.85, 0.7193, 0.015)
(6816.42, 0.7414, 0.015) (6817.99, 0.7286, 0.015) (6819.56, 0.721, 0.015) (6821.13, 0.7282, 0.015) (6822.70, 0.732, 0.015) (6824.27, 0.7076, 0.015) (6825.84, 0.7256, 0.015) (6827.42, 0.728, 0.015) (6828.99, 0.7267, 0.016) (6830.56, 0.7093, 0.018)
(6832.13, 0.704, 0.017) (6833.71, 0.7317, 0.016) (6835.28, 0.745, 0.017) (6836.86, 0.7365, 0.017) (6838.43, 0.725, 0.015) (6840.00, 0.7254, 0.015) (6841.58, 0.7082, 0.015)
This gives 0.734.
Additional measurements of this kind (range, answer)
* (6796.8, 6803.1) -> 0.739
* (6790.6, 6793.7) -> 0.737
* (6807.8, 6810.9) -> 0.74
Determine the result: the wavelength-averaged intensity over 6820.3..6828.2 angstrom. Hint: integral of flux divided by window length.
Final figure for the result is 0.724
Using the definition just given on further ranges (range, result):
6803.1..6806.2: 0.733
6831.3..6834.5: 0.718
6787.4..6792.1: 0.723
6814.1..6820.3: 0.728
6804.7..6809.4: 0.749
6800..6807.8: 0.739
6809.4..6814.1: 0.734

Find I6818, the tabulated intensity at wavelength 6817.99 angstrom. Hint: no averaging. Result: 0.7286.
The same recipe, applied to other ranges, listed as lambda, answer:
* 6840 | 0.7254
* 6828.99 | 0.7267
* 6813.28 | 0.7358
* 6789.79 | 0.7164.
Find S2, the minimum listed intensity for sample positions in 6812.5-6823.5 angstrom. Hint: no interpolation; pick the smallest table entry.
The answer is 0.7193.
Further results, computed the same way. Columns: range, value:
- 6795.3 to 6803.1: 0.7262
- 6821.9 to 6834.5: 0.704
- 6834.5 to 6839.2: 0.725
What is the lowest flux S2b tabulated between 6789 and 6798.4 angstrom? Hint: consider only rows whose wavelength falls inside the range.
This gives 0.7164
